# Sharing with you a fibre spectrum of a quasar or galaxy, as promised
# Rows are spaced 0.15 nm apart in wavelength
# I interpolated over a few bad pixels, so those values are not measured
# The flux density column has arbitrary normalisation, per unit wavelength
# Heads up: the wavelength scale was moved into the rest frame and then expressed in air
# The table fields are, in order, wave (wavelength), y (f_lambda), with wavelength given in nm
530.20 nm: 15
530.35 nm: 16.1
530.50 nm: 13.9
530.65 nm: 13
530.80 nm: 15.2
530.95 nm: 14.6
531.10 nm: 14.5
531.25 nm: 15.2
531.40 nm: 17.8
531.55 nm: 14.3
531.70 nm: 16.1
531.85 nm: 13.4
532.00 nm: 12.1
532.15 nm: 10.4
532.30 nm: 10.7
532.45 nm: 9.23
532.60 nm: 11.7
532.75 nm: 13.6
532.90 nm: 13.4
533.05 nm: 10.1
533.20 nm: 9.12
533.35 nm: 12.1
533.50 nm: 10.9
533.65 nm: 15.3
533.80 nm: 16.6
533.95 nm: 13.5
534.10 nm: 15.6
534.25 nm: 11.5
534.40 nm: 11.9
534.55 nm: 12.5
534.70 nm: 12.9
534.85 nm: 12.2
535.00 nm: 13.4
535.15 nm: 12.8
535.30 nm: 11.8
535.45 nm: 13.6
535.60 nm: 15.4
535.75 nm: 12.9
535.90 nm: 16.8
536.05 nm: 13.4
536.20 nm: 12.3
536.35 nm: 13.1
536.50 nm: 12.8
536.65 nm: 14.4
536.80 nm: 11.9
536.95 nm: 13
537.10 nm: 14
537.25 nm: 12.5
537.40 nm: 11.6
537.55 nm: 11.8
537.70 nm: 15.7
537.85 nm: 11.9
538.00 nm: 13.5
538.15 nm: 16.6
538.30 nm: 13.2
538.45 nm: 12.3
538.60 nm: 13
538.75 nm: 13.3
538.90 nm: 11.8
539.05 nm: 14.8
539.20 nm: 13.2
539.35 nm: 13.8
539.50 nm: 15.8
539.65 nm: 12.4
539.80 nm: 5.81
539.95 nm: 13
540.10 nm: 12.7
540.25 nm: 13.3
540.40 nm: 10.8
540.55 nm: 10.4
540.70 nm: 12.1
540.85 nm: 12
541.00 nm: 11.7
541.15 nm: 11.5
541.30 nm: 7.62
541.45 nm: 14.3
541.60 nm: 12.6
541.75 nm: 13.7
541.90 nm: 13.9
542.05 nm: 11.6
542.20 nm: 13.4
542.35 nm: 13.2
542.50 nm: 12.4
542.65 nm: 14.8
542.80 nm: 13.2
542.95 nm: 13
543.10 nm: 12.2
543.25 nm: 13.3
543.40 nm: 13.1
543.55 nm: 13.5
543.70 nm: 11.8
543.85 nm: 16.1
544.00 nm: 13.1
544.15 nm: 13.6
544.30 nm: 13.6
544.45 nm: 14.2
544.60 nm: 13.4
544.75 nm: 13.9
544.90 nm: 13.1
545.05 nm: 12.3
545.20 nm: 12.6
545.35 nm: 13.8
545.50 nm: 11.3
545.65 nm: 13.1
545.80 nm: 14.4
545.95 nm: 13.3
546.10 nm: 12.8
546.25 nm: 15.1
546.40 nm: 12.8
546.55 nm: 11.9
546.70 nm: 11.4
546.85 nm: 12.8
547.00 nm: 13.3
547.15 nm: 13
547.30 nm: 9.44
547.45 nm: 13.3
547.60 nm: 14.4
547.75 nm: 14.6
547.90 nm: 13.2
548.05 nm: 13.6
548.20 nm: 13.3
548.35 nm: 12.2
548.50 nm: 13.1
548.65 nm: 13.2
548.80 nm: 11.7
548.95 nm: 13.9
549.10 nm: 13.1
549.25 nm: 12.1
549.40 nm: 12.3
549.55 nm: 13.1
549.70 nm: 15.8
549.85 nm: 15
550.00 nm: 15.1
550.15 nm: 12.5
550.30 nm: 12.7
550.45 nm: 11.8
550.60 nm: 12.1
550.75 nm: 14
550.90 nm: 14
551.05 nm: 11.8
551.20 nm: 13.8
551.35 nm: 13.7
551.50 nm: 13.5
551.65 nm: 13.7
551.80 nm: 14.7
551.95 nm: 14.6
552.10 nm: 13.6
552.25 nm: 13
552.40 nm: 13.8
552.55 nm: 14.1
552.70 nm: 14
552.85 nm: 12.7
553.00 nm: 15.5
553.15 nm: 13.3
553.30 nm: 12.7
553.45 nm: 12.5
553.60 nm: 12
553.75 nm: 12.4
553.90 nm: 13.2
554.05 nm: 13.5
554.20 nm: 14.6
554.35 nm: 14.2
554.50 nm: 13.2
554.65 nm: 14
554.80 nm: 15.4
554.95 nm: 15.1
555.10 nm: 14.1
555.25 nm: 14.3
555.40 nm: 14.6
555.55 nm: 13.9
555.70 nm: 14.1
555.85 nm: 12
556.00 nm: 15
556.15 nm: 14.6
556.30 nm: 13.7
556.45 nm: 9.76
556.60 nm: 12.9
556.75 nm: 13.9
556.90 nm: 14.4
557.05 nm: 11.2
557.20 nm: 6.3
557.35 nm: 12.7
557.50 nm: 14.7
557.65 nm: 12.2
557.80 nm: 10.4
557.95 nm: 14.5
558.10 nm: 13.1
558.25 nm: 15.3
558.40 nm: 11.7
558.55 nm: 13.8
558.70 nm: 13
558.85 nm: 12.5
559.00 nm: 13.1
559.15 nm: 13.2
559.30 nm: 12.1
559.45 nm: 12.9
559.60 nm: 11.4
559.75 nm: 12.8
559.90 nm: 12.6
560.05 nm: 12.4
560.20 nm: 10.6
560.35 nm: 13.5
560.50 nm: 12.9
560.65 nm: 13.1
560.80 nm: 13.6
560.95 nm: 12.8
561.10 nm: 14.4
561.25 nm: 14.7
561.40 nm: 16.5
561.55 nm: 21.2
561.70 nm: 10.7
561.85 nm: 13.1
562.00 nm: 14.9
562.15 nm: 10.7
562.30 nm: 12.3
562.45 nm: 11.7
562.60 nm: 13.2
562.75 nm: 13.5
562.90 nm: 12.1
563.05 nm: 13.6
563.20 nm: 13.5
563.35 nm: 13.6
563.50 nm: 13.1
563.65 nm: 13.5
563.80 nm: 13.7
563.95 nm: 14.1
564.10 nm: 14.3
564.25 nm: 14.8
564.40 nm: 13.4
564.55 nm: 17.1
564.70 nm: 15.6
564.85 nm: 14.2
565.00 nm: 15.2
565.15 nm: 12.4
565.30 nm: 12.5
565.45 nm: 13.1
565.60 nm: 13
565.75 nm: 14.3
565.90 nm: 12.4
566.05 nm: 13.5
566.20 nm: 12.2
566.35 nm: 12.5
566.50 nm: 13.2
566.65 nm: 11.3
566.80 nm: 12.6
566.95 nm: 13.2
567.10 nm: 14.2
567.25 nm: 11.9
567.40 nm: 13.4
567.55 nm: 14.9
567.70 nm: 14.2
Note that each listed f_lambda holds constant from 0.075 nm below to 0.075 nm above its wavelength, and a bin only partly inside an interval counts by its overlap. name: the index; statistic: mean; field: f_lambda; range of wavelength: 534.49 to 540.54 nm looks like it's 13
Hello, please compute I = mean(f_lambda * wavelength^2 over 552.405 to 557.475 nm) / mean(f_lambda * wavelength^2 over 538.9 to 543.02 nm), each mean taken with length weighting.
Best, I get 1.1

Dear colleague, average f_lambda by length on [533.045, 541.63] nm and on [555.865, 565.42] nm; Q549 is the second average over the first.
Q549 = 1.04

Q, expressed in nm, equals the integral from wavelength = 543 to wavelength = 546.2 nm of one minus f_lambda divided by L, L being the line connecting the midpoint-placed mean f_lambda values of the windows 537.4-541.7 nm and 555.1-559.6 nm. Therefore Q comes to -0.159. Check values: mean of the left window 12.5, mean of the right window 13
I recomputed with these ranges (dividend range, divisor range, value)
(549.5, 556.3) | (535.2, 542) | 1.13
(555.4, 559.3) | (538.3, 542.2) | 1.11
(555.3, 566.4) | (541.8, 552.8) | 1.05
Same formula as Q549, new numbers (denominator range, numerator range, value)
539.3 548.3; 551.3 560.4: 1.03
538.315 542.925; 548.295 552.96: 1.07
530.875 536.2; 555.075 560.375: 0.98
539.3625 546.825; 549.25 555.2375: 1.07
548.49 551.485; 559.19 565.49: 1.02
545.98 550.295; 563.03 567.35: 1.03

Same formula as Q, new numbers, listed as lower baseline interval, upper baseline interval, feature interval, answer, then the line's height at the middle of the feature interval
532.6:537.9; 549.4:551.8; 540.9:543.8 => 0.12 nm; 13.2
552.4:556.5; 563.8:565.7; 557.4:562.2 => 0.22 nm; 13.9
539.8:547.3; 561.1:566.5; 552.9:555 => -0.06 nm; 13.3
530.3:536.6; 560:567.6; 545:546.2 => 0.03 nm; 13.4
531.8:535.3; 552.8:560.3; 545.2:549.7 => -0.07 nm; 12.8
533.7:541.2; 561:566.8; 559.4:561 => 0.11 nm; 13.6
